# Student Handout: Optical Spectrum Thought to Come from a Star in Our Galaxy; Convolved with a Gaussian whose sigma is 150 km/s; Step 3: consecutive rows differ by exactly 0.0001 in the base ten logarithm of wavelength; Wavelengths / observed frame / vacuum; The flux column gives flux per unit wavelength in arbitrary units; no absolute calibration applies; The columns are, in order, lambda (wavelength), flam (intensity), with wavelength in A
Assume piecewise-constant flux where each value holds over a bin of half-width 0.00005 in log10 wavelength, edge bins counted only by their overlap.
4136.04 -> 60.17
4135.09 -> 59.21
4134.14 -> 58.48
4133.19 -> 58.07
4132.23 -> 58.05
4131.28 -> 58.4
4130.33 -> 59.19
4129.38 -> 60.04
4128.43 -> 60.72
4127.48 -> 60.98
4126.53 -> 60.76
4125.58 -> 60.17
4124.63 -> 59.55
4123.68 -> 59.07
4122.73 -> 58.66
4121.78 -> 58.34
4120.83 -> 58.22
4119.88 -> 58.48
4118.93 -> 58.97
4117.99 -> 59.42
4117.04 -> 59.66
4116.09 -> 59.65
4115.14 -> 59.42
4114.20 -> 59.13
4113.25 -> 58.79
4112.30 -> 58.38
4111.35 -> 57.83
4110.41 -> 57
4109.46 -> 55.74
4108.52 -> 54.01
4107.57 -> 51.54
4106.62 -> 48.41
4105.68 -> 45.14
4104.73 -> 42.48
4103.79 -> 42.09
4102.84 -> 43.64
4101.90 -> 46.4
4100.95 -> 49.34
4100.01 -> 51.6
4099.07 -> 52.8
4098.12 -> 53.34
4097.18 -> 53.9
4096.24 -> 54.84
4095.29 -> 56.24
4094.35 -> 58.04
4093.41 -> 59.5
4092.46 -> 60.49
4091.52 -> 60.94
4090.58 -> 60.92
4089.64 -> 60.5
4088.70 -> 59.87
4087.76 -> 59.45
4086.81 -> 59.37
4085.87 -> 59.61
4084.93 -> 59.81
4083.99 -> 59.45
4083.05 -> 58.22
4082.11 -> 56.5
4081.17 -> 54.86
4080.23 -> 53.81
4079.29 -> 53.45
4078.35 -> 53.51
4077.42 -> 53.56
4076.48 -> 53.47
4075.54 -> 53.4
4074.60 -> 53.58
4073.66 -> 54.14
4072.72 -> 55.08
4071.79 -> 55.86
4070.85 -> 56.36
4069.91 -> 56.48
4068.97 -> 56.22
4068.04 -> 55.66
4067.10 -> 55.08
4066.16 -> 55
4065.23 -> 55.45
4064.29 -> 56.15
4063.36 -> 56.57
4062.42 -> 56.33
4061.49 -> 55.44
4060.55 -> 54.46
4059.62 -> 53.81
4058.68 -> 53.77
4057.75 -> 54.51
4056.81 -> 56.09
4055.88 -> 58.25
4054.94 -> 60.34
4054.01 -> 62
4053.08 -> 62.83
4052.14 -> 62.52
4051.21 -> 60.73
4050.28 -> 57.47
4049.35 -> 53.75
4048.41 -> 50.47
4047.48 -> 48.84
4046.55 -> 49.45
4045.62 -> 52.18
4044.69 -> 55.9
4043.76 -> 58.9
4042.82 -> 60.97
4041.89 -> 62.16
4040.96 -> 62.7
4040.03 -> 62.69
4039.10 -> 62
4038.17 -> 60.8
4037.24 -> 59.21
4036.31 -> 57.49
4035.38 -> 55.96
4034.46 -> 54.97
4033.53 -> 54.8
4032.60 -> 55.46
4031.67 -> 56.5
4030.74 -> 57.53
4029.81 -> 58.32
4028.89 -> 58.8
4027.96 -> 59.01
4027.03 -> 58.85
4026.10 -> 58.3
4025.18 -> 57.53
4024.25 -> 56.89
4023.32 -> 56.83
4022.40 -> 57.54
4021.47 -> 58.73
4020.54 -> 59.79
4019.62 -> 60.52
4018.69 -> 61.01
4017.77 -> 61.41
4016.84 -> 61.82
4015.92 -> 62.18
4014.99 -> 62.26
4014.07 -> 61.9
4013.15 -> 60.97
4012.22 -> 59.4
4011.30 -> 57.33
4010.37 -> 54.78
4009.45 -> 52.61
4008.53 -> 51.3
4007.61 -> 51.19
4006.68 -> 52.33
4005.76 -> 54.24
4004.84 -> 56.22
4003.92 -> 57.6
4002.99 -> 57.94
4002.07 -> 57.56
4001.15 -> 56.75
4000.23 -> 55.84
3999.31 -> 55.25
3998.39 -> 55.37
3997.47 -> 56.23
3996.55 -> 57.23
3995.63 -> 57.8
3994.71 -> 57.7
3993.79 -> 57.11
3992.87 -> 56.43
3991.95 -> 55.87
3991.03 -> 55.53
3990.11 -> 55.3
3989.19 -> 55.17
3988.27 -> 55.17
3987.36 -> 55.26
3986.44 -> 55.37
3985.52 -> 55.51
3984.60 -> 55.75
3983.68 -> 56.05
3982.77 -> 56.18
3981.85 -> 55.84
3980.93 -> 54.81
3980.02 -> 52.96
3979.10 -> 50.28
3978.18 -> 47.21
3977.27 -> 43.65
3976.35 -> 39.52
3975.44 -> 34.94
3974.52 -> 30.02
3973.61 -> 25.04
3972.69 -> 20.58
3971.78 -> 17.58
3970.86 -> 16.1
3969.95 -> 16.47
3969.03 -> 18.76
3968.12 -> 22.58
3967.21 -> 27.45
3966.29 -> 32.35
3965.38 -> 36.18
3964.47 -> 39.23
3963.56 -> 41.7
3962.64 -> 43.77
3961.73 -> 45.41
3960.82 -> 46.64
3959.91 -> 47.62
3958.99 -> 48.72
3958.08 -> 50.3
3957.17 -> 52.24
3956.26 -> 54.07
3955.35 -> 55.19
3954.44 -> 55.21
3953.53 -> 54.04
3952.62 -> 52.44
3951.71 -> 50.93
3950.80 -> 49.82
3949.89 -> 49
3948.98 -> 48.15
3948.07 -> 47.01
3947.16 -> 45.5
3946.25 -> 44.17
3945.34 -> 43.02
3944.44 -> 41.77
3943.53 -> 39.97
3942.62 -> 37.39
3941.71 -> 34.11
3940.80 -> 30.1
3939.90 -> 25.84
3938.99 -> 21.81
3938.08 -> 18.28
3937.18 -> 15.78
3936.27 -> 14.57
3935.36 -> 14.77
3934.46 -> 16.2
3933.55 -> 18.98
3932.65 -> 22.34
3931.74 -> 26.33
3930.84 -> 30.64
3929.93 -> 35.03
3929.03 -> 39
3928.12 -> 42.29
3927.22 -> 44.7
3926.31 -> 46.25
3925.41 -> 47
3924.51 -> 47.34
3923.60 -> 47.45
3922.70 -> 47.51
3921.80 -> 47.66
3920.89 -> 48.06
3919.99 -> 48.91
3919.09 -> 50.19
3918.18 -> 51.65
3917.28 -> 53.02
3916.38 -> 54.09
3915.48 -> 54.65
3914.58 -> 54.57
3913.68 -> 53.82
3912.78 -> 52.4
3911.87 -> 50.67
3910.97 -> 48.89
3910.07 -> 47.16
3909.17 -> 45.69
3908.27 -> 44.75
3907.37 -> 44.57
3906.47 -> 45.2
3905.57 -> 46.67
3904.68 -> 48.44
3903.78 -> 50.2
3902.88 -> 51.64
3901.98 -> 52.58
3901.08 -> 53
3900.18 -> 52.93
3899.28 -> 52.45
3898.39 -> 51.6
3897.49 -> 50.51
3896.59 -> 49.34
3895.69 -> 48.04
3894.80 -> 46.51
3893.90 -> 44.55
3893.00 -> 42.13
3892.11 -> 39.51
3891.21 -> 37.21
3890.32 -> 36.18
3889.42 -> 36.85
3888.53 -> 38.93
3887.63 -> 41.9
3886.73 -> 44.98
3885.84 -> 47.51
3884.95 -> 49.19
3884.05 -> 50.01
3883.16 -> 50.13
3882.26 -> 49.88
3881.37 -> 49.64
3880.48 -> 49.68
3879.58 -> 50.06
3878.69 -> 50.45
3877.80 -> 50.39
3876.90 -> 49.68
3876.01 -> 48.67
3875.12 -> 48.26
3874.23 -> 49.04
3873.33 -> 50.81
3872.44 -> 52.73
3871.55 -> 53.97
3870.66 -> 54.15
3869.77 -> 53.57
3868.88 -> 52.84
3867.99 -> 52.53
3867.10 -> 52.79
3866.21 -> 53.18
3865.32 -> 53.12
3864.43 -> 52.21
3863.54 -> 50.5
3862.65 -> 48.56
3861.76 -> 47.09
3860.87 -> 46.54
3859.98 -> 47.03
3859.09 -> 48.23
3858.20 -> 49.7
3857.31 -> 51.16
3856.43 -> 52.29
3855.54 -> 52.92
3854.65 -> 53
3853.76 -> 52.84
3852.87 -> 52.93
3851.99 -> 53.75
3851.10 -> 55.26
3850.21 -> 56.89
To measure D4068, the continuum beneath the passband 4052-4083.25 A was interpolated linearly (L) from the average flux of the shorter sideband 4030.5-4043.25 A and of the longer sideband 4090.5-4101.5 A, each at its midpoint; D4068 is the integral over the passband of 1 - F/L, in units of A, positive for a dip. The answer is 0.7 A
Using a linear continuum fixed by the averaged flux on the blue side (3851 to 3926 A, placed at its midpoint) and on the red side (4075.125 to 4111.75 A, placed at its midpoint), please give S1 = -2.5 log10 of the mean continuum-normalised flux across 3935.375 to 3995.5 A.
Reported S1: 0.204 mag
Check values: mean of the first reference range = 49.2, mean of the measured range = 42.5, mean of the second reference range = 54.5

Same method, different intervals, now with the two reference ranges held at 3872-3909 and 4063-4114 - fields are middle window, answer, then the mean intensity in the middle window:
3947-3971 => 0.17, 42.8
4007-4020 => -0.12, 58.4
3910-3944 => 0.25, 38.8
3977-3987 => -0.05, 53.2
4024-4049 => -0.09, 57.3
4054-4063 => -0.05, 56.2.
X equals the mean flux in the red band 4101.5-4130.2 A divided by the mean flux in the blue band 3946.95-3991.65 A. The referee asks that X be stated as 1.3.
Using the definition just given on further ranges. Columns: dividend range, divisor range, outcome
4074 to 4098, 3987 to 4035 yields 1.00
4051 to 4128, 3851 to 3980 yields 1.28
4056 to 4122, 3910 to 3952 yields 1.38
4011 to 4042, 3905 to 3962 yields 1.39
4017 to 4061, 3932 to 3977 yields 1.61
